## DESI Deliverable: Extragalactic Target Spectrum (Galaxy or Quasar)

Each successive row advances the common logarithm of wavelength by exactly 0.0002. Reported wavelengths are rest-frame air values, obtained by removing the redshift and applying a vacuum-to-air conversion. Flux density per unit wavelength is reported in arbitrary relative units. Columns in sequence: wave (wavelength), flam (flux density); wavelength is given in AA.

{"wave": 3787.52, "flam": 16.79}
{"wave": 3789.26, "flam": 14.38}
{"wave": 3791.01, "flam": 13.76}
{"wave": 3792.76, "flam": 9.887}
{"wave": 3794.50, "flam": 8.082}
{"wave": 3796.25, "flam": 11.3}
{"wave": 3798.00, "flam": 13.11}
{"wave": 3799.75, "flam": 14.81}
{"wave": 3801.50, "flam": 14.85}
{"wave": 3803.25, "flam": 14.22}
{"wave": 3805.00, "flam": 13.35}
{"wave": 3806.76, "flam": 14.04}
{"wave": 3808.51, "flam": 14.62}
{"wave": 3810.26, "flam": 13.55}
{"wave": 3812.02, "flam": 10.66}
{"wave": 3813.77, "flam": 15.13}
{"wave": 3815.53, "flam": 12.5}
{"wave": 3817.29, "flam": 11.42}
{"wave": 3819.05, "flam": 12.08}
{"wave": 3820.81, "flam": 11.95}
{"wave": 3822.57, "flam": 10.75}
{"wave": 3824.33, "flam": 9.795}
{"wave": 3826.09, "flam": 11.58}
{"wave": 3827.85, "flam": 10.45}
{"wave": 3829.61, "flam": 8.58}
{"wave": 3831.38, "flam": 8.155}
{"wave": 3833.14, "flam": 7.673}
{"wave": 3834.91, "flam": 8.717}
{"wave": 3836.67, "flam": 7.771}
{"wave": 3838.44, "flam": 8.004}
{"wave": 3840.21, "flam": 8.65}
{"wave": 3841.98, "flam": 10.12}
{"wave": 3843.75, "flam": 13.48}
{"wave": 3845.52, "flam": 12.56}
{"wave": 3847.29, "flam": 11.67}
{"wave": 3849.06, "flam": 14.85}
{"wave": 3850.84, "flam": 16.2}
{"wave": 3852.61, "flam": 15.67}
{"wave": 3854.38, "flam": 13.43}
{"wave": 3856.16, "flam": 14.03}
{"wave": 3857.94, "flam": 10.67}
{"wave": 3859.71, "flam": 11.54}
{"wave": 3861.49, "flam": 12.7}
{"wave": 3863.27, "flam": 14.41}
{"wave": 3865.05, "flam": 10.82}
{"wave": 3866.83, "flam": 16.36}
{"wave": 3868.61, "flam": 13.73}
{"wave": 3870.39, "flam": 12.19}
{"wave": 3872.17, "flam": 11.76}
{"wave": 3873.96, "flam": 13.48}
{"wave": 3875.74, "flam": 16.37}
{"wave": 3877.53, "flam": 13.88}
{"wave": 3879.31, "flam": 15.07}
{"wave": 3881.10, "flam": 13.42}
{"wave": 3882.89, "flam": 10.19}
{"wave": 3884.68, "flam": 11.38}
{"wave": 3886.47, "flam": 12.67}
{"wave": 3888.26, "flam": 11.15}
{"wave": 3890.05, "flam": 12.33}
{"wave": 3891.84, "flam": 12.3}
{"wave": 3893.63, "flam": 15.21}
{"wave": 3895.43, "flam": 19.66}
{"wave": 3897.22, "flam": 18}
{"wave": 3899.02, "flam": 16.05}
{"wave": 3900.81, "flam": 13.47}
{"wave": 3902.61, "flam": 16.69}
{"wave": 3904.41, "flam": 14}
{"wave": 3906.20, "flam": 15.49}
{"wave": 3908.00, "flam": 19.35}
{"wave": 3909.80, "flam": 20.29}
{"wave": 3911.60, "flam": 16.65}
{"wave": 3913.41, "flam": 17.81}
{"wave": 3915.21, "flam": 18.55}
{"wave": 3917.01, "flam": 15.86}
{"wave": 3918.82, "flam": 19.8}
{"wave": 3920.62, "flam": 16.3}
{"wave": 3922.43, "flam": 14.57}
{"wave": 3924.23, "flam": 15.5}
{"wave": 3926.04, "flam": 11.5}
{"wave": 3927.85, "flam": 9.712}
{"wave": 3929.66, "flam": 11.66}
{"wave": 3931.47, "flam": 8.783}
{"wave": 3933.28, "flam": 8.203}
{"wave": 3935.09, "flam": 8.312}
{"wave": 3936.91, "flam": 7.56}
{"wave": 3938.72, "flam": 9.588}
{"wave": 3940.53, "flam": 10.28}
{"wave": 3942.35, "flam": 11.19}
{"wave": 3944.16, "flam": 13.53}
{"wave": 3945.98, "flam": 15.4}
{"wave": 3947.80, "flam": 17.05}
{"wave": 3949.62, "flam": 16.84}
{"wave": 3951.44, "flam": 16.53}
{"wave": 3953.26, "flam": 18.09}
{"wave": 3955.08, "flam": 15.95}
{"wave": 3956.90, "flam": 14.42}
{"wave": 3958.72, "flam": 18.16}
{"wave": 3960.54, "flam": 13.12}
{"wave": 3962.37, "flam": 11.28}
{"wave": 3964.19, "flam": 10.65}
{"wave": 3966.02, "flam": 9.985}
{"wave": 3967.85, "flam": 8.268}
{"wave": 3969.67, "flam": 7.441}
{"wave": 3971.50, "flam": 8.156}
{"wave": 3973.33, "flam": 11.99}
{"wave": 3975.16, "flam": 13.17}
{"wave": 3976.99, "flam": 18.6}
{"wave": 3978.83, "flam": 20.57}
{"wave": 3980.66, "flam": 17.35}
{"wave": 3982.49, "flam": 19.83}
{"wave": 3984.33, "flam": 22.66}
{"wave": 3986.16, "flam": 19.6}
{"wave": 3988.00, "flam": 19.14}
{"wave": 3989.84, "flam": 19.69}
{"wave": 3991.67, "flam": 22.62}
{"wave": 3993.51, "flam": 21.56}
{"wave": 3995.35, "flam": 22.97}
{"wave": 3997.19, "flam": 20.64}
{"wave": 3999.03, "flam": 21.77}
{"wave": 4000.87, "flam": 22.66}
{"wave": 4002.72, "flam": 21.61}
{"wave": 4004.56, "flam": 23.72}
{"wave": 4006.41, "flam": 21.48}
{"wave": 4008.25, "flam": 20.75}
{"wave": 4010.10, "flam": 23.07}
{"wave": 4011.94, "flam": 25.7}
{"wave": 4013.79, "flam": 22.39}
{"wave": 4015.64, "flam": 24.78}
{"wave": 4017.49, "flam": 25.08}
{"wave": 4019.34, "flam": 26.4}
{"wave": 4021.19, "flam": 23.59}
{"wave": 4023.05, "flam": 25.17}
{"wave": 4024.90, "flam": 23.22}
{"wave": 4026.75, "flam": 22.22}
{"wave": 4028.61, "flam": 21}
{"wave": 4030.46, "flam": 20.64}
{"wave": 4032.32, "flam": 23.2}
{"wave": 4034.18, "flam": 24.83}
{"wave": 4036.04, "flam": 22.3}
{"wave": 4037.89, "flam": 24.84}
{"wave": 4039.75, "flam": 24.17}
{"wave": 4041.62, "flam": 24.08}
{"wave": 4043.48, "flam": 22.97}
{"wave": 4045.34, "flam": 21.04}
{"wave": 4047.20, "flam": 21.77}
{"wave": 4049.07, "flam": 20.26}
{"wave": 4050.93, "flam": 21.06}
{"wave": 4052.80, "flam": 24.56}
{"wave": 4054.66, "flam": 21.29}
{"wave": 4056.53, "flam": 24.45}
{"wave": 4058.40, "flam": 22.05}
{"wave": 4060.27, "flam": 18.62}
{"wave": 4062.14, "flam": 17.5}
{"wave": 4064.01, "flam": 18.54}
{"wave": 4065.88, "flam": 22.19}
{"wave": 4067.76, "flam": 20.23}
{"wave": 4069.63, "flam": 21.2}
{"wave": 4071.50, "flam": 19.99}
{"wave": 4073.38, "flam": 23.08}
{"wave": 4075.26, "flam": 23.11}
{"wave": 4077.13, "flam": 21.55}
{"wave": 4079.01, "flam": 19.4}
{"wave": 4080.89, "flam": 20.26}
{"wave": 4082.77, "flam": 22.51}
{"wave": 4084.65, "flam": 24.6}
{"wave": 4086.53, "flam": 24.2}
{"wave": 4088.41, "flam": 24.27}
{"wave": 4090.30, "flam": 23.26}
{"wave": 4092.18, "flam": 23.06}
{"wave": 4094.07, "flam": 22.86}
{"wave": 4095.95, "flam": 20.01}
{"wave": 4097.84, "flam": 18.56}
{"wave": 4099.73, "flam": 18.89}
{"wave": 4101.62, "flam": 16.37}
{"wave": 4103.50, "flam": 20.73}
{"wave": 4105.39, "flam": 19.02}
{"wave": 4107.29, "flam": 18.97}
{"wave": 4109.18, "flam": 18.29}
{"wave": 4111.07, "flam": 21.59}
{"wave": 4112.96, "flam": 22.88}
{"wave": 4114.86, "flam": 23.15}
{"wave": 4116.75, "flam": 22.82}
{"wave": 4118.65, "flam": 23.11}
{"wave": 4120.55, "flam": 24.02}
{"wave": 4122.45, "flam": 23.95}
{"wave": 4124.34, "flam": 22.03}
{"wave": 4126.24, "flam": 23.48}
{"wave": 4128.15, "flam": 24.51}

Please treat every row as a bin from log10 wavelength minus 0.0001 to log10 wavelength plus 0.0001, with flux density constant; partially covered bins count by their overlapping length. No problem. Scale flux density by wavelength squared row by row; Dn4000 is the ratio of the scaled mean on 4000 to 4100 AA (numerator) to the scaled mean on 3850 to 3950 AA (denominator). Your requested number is 1.73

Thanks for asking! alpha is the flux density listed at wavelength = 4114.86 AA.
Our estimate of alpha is 23.15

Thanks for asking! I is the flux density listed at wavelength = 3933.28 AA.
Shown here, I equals 8.203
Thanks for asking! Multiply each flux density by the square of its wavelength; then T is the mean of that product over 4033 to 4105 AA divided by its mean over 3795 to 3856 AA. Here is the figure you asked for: 2.1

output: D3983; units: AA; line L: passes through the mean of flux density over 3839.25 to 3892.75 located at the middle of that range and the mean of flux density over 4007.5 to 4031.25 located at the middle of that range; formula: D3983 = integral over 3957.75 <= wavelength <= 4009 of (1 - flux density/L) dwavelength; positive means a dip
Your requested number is 8.9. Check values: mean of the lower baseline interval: 12.9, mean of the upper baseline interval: 23.4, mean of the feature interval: 17.5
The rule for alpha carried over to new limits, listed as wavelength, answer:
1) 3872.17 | 11.76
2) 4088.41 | 24.27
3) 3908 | 19.35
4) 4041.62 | 24.08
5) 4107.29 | 18.97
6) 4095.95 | 20.01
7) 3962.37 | 11.28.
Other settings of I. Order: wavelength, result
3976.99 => 18.6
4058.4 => 22.05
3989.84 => 19.69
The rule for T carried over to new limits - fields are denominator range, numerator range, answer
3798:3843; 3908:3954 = 1.31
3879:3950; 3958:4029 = 1.44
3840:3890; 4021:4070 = 1.86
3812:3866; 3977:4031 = 2.09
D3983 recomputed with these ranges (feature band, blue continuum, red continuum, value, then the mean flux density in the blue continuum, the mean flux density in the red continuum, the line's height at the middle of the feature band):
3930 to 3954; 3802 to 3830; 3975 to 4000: 7.70 AA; 12.3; 20.2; 18.1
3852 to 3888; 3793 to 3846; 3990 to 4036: 3.03 AA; 11.4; 22.9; 14.4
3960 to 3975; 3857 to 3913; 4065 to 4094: 6.33 AA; 14.3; 22.2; 17.6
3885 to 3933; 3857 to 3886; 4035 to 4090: -0.92 AA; 13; 22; 14.8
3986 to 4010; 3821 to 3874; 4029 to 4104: -3.81 AA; 11.6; 21.7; 18.6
